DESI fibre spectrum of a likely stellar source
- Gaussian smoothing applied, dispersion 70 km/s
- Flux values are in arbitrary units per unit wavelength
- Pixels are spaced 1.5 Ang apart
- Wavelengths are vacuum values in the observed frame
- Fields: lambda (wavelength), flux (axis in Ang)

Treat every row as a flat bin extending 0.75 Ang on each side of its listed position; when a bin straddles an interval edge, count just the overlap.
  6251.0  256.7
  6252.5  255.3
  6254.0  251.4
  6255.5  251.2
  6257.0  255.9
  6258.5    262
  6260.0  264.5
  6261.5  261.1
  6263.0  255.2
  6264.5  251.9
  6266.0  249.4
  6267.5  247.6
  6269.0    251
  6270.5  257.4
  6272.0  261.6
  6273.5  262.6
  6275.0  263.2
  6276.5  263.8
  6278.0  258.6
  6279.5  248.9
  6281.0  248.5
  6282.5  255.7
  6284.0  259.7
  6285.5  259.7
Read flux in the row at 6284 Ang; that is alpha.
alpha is 259.7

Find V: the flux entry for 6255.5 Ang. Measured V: 251.2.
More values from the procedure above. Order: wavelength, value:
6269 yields 251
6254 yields 251.4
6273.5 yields 262.6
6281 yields 248.5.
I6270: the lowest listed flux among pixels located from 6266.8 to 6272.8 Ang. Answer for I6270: 247.6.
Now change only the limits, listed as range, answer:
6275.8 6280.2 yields 248.9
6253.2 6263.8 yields 251.2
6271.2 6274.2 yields 261.6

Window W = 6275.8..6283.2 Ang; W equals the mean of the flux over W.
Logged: 255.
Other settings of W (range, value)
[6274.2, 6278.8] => 262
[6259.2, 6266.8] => 256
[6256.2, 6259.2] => 259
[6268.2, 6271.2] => 254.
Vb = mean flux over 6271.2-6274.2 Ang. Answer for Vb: 262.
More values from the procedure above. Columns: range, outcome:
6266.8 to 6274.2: 256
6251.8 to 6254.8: 253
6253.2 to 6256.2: 251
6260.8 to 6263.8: 258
